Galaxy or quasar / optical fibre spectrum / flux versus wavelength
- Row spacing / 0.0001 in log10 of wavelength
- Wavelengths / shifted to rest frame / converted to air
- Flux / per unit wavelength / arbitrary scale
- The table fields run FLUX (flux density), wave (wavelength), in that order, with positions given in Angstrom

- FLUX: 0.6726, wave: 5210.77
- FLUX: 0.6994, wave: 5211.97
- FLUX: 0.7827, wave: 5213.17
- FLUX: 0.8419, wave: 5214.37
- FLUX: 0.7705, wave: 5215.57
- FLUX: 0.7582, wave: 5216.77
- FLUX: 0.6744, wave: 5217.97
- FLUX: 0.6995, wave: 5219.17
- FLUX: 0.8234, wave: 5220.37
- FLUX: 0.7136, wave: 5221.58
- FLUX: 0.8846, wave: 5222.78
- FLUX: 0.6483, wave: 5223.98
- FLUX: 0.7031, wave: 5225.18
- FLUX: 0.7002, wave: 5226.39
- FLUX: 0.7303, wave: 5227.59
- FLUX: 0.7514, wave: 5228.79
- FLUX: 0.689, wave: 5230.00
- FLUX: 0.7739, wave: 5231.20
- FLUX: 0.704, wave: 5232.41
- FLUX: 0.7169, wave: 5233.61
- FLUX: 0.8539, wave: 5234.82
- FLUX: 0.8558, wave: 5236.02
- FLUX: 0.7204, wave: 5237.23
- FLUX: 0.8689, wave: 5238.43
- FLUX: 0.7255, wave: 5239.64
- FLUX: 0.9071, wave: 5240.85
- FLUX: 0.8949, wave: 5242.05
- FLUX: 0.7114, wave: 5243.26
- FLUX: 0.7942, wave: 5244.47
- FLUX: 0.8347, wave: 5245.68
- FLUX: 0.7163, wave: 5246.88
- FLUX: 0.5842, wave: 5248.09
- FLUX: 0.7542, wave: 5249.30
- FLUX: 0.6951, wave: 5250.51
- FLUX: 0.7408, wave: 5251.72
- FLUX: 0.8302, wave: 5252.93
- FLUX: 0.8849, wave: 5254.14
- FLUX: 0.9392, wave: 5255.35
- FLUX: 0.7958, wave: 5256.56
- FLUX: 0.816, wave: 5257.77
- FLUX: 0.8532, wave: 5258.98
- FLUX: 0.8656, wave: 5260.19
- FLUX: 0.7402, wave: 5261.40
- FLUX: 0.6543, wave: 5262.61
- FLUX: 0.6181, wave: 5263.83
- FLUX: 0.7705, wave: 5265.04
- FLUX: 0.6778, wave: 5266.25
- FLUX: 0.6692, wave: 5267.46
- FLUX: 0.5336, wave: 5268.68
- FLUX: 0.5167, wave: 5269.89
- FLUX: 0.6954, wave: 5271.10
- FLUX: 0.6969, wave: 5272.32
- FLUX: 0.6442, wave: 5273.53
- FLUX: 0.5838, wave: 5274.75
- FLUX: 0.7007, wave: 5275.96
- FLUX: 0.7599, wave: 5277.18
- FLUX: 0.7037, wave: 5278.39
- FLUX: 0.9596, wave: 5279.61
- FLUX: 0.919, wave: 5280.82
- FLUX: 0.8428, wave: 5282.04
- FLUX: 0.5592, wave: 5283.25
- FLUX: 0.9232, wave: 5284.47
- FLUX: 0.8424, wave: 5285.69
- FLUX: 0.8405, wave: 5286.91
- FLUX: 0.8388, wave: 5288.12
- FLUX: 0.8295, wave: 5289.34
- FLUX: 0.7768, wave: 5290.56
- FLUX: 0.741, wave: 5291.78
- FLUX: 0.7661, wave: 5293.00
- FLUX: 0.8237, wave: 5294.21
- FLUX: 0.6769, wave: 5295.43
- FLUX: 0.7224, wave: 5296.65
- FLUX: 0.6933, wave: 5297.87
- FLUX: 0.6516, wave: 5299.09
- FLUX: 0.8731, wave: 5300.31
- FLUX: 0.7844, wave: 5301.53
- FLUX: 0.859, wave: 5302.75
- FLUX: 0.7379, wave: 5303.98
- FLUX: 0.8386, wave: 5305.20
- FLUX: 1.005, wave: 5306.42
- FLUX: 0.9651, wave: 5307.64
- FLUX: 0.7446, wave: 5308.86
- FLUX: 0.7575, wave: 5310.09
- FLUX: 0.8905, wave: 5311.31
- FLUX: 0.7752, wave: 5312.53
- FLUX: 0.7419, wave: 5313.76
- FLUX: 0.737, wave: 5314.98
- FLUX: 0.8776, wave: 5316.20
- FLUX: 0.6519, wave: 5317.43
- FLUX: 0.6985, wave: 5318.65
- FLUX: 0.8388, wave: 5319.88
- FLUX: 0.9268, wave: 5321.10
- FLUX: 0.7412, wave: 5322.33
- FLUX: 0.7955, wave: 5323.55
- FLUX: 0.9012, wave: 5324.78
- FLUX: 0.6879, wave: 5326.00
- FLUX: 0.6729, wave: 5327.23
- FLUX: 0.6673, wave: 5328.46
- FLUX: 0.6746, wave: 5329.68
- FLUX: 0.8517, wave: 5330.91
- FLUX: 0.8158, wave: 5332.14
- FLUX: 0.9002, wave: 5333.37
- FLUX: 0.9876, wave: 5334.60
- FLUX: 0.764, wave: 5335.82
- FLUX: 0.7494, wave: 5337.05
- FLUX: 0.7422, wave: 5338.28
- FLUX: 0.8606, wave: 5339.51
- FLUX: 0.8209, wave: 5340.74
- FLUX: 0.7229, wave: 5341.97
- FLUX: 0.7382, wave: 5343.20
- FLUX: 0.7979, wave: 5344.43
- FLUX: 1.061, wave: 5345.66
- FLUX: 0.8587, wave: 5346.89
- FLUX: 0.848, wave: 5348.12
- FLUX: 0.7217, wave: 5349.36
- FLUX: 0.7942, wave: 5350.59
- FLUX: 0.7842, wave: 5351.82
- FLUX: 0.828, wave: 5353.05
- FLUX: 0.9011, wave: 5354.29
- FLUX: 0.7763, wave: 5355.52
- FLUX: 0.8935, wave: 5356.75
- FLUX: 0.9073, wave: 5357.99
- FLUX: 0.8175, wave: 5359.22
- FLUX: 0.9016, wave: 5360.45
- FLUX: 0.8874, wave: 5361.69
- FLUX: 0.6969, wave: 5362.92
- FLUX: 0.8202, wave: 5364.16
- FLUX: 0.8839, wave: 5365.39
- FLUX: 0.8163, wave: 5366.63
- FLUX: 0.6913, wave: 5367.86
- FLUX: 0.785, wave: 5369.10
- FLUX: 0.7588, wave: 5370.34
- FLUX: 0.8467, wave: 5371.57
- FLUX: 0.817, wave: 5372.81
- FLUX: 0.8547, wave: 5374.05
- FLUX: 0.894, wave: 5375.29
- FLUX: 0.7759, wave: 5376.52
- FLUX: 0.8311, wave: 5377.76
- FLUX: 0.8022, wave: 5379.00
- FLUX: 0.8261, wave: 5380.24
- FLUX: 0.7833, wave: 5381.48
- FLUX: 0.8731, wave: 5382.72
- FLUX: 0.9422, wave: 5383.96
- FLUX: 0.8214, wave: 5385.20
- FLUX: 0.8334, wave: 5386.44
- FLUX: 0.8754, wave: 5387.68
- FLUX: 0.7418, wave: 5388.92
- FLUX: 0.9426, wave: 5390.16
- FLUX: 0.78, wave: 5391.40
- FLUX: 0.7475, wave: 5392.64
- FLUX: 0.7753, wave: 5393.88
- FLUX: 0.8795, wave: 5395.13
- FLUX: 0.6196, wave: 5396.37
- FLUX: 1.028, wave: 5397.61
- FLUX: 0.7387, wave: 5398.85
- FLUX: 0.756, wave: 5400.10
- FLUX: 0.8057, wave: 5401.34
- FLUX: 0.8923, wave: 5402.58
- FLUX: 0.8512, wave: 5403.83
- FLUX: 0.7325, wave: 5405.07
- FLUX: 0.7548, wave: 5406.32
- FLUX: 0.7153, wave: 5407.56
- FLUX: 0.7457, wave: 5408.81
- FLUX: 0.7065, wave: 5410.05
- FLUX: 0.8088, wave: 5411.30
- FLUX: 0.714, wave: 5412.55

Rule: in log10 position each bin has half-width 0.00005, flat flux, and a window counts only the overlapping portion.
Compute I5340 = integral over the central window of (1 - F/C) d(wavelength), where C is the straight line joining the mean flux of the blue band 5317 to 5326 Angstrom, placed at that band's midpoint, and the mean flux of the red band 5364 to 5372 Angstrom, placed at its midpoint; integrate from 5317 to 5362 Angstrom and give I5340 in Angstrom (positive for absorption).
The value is -1.0 Angstrom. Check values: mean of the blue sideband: 0.79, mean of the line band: 0.811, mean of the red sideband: 0.799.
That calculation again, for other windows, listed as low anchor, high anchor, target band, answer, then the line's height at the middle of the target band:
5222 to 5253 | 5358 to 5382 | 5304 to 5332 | 0.1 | 0.795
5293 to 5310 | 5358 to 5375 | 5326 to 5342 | 0.4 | 0.807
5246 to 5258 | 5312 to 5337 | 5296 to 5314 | -0.5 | 0.782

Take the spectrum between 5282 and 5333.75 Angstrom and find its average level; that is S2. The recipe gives 0.788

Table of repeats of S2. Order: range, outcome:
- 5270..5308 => 0.778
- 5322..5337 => 0.788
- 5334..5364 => 0.827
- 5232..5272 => 0.755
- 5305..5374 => 0.812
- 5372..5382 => 0.823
